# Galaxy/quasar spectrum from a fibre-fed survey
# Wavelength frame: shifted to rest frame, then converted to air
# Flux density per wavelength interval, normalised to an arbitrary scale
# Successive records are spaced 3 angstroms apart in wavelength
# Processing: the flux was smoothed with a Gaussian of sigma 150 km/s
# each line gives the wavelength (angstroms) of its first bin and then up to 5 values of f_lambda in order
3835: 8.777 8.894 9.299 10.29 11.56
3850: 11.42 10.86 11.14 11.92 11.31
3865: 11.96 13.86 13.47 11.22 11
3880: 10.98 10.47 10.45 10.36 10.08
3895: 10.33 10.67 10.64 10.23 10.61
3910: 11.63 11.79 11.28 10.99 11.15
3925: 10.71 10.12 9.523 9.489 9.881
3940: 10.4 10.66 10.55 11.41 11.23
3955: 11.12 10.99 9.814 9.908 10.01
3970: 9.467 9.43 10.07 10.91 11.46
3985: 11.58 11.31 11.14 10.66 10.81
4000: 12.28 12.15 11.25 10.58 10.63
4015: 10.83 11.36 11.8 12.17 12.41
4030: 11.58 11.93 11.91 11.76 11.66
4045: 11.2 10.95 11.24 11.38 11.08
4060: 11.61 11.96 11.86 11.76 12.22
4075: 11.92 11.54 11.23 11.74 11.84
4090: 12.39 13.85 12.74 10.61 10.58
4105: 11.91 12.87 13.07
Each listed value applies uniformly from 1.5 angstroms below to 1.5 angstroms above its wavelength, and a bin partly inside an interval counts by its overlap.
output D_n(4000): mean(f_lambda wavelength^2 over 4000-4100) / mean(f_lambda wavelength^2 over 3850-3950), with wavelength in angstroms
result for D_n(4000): 1.15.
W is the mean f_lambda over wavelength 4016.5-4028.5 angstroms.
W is 11.9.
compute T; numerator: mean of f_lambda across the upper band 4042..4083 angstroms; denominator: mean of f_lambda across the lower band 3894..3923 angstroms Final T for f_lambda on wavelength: 1.06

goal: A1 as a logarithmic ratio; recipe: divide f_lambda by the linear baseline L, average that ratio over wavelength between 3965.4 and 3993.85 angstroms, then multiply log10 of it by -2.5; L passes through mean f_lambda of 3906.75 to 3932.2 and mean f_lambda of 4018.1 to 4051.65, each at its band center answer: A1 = 0.07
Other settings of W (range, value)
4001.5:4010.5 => 11.3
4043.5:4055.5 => 11.2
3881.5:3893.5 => 10.3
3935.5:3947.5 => 10.4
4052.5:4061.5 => 11.4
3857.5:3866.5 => 11.7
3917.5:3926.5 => 11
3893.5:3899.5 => 10.5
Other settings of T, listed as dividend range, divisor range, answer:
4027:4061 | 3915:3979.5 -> 1.11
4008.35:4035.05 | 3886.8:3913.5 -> 1.08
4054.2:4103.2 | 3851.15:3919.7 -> 1.06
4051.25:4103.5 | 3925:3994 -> 1.12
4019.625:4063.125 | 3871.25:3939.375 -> 1.09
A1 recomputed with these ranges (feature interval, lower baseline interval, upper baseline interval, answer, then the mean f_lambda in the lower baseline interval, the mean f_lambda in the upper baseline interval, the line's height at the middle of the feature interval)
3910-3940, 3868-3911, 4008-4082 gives 0.05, 11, 11.6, 11.1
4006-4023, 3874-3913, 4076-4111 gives 0.04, 10.7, 12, 11.5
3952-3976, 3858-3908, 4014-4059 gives 0.12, 11.1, 11.6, 11.4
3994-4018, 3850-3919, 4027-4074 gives 0.03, 11.2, 11.6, 11.5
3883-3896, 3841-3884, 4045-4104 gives 0.12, 11.5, 11.7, 11.5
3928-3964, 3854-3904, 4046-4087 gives 0.09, 11.2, 11.6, 11.3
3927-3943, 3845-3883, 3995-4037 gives 0.17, 11.7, 11.5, 11.6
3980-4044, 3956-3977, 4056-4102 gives -0.07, 9.98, 11.9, 10.7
